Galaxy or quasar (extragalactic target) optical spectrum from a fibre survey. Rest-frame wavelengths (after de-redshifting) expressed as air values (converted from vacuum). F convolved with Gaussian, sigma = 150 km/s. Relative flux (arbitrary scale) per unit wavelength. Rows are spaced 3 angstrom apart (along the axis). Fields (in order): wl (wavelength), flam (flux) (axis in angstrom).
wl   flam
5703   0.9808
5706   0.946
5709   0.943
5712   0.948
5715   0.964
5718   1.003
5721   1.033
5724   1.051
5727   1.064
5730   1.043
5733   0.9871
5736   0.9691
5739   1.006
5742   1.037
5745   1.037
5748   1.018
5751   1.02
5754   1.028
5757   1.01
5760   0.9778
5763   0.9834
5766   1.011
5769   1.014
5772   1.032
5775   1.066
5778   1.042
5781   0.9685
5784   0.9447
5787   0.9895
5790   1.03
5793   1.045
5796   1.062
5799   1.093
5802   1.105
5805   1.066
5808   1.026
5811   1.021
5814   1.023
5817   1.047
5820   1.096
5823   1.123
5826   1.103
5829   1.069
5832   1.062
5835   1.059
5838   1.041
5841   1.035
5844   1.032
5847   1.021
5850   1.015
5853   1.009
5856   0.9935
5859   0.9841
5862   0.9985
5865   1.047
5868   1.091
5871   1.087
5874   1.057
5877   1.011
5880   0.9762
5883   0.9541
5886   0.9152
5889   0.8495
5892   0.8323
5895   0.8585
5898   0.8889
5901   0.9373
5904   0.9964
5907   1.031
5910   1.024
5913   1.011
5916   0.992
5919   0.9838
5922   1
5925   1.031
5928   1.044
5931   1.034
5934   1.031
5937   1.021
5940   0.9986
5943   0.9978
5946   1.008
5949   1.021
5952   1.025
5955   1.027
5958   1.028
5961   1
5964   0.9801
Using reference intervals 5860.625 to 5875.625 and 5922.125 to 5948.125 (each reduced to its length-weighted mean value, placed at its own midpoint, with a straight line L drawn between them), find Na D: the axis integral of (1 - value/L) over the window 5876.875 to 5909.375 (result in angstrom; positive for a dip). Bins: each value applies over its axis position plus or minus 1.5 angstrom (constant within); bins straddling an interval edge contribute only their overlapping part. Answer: 3.5 angstrom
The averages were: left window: 1.06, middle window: 0.931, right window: 1.02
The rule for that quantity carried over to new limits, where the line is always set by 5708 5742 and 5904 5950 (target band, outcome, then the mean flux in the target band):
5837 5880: -0.7 angstrom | 1.03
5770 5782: -0.3 angstrom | 1.03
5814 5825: -0.8 angstrom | 1.08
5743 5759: -0.3 angstrom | 1.02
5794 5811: -1.0 angstrom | 1.07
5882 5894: 1.5 angstrom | 0.884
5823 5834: -0.8 angstrom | 1.08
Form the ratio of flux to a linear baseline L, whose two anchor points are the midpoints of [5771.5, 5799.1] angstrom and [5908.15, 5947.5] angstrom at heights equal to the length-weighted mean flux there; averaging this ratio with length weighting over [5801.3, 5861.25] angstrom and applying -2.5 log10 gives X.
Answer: -0.03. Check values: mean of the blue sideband 1.02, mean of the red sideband 1.01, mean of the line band 1.05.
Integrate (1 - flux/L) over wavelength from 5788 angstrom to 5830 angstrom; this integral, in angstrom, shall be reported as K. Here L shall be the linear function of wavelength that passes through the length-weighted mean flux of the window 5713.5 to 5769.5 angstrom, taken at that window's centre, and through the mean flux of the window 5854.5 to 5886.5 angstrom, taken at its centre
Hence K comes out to -2.09 angstrom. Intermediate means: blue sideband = 1.01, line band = 1.06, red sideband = 1.01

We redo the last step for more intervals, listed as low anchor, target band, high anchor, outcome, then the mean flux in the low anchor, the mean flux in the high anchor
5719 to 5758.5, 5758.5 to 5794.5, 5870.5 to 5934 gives 0.1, 1.02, 0.976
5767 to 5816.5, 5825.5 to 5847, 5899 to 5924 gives -0.7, 1.03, 0.995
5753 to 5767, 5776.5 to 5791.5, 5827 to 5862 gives 0.2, 1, 1.03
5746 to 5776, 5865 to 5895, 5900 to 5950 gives 1.2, 1.02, 1.01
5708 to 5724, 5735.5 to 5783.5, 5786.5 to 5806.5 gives 0.6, 0.986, 1.06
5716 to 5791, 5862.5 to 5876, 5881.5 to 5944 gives -1.1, 1.01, 0.973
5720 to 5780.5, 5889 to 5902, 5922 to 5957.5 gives 1.9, 1.02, 1.02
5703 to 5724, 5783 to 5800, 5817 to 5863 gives -0.2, 0.979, 1.04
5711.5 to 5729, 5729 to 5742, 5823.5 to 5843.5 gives 0.2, 1.01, 1.06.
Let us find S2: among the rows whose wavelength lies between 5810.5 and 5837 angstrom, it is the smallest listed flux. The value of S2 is 1.021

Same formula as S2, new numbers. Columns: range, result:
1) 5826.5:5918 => 0.8323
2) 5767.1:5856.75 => 0.9447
